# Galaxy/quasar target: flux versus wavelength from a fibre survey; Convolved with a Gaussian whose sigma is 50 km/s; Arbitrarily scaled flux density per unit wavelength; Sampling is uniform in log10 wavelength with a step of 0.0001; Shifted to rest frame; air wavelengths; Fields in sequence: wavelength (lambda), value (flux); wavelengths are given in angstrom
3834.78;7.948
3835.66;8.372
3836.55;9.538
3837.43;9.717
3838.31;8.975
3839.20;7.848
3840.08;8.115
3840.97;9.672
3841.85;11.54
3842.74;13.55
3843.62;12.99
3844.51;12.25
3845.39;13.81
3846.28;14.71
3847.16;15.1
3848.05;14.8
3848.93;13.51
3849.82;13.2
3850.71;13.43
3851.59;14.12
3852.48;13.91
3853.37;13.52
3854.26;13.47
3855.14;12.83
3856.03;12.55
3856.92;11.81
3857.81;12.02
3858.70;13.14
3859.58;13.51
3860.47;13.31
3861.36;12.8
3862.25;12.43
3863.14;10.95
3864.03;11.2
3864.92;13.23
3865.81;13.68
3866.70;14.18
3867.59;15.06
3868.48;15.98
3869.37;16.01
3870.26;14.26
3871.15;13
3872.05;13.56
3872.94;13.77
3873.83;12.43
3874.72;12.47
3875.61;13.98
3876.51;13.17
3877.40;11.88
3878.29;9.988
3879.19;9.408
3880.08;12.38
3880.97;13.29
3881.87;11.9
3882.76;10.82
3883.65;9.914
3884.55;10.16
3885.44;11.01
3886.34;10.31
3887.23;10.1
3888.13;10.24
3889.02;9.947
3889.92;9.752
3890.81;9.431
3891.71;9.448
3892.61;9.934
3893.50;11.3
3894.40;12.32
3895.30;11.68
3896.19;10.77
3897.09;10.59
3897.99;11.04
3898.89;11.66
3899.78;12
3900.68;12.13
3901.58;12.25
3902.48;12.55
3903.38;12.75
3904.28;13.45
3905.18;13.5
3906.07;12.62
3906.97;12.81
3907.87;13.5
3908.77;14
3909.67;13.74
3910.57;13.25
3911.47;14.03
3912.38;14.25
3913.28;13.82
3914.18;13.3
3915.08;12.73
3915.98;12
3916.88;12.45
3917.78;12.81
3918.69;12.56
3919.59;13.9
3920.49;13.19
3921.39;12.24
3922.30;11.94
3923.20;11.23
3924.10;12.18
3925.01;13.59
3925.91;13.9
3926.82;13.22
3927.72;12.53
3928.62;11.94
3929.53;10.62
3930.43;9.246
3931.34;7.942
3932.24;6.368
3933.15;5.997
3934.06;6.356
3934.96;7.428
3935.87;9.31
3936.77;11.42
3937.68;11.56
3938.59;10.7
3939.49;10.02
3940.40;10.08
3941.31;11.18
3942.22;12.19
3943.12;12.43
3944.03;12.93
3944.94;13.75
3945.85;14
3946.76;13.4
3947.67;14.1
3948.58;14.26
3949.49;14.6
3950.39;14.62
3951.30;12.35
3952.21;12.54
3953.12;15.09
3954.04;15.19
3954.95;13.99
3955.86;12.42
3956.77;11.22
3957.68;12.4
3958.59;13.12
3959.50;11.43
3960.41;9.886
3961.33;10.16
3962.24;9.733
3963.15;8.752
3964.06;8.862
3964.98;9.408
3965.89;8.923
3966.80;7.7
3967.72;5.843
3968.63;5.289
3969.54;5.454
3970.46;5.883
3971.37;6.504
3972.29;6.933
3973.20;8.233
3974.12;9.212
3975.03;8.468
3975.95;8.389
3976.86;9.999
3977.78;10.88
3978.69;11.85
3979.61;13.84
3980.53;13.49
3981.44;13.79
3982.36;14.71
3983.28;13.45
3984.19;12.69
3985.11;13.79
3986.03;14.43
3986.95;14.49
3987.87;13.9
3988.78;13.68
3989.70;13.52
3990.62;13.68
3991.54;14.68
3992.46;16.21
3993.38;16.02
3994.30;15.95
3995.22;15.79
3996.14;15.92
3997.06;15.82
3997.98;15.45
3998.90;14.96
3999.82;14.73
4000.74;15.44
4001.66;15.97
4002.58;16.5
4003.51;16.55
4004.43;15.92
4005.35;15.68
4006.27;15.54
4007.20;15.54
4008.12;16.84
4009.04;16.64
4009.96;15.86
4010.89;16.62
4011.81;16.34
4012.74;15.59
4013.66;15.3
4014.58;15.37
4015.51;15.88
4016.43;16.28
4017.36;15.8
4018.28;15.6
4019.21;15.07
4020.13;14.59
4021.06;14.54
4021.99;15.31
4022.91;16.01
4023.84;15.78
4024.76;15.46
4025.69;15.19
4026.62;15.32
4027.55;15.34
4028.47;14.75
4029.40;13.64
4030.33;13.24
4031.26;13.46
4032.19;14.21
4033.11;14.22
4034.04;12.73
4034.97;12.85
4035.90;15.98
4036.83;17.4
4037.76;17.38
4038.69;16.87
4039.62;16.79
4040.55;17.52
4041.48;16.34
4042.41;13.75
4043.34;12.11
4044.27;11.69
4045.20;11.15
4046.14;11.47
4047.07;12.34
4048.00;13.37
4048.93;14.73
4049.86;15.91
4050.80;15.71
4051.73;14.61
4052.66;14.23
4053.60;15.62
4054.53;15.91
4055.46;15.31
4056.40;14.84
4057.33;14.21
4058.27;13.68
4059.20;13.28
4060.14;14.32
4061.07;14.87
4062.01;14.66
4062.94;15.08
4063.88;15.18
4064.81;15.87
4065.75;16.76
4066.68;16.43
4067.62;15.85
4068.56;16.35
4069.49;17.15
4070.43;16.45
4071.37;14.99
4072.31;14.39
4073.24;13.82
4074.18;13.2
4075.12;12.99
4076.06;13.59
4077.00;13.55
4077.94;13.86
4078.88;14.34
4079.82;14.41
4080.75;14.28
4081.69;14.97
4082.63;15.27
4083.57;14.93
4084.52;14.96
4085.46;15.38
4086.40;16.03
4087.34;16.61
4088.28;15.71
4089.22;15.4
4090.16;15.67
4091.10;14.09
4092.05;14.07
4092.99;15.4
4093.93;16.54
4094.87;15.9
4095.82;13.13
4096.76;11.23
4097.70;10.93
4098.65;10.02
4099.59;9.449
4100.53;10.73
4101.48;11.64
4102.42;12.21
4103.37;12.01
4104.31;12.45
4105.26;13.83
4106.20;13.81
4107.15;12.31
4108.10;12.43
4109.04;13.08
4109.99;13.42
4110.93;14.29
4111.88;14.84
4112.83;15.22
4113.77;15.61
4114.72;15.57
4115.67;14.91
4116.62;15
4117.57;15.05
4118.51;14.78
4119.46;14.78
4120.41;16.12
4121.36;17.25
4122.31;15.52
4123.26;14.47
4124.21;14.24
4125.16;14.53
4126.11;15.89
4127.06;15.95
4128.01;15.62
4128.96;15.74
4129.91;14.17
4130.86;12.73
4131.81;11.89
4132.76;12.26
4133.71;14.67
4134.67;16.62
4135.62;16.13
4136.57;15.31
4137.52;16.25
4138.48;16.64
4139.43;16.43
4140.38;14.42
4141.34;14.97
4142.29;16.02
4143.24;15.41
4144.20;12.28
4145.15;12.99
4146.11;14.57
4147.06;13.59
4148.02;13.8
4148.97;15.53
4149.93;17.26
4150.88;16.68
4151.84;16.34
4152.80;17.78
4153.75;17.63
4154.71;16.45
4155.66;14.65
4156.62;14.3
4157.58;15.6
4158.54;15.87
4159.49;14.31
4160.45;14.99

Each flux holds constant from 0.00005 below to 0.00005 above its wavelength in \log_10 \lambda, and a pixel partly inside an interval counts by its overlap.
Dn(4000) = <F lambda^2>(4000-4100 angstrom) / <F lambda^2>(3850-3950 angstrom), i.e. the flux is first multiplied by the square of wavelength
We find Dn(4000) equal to 1.3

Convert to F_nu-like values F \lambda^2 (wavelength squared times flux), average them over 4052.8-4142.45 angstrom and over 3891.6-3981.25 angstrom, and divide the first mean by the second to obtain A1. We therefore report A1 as 1.39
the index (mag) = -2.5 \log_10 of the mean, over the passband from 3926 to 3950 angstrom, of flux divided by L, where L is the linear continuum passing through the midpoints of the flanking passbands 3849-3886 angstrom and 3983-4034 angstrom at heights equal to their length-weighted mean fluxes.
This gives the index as 0.25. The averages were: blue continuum 12.8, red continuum 15.2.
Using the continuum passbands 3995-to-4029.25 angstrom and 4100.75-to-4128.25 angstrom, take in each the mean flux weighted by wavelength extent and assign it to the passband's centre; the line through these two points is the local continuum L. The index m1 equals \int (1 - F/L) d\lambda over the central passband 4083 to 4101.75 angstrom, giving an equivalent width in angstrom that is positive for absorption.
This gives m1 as 0.9 angstrom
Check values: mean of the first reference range 15.6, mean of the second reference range 14.3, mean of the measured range 13.9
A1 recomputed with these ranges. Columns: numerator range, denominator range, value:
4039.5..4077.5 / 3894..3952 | 1.30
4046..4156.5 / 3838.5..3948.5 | 1.34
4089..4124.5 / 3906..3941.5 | 1.31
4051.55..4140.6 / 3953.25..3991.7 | 1.41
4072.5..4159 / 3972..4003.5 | 1.14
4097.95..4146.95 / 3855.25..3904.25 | 1.34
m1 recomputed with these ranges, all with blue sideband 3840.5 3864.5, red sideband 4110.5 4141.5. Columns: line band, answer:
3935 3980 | 9.7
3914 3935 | 3.5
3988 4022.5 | -3.4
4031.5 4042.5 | -0.9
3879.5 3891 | 2.2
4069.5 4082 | 0.3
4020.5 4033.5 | -0.4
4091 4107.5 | 2.4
